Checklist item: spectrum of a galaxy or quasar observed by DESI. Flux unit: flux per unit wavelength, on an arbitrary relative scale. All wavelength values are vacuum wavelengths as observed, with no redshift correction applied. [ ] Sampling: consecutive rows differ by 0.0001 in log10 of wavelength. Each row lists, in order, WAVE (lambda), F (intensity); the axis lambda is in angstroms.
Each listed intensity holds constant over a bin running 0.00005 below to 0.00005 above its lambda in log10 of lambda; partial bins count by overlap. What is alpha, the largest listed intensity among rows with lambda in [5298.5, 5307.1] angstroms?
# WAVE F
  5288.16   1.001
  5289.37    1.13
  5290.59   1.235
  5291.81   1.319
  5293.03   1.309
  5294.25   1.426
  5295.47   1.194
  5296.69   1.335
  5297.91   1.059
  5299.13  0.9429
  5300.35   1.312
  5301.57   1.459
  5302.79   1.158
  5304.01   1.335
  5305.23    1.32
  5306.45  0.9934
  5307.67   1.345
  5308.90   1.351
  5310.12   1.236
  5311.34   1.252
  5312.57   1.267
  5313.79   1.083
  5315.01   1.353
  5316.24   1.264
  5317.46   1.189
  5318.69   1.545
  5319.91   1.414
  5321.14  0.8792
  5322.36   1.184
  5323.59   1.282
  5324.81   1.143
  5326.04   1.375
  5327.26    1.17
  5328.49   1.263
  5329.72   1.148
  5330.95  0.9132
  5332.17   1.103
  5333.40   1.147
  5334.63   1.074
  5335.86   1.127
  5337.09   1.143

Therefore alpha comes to 1.459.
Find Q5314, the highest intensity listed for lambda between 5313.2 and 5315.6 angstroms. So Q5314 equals 1.353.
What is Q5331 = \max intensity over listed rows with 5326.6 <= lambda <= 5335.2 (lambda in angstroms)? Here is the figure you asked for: 1.263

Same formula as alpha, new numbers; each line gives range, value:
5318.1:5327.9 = 1.545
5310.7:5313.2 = 1.267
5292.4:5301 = 1.426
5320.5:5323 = 1.184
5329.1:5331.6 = 1.148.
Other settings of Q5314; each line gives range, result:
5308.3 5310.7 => 1.351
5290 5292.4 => 1.319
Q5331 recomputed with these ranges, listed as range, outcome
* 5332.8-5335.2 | 1.147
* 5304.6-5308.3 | 1.345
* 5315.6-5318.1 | 1.264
